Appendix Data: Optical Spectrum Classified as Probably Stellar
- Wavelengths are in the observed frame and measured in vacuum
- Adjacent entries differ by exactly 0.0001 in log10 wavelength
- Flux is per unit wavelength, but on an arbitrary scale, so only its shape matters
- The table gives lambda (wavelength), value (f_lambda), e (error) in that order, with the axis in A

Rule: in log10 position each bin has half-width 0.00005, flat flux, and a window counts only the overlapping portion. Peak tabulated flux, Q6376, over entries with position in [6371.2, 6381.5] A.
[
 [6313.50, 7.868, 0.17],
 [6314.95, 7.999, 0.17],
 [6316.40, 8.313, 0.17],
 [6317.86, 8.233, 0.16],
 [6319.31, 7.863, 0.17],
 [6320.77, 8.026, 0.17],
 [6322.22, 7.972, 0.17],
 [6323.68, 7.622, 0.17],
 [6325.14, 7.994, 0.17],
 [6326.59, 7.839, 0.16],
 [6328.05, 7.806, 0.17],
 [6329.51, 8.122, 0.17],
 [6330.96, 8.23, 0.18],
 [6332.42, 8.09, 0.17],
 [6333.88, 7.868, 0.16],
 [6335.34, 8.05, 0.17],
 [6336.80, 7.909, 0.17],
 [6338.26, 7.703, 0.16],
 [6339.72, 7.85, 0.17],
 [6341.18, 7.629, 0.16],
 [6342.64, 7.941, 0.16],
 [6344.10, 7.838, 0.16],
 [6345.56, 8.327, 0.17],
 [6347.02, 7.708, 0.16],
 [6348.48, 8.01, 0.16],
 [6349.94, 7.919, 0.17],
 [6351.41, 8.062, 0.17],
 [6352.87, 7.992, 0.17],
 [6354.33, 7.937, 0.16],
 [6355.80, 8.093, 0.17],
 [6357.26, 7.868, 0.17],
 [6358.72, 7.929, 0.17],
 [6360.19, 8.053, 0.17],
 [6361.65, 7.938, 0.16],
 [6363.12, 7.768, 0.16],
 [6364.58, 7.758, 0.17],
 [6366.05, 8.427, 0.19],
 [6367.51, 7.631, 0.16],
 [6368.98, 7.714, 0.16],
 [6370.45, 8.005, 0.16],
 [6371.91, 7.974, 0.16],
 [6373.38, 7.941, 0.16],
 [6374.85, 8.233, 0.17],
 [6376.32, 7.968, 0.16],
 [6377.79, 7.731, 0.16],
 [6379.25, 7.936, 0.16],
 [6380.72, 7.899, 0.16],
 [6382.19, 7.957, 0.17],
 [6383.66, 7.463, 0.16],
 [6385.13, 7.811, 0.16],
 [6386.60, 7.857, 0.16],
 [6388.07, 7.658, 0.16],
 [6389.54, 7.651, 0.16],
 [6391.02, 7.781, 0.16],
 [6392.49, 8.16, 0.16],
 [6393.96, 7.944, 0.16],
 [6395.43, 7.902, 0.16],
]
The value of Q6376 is 8.233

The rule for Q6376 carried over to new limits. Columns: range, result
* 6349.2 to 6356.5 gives 8.093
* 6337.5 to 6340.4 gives 7.85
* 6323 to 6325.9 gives 7.994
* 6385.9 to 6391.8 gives 7.857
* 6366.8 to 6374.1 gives 8.005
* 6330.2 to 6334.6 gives 8.23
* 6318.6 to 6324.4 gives 8.026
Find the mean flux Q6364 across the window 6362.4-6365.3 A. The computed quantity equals 7.78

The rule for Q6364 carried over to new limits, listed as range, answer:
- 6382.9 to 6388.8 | 7.7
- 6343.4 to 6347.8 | 7.97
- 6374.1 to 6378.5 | 7.97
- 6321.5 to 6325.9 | 7.86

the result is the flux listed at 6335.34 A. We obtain 8.05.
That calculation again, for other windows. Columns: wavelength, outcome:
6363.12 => 7.768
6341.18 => 7.629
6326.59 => 7.839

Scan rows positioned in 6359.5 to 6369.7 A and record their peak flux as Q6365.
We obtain 8.427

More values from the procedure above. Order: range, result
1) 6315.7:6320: 8.313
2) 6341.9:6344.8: 7.941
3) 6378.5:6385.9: 7.957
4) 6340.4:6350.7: 8.327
